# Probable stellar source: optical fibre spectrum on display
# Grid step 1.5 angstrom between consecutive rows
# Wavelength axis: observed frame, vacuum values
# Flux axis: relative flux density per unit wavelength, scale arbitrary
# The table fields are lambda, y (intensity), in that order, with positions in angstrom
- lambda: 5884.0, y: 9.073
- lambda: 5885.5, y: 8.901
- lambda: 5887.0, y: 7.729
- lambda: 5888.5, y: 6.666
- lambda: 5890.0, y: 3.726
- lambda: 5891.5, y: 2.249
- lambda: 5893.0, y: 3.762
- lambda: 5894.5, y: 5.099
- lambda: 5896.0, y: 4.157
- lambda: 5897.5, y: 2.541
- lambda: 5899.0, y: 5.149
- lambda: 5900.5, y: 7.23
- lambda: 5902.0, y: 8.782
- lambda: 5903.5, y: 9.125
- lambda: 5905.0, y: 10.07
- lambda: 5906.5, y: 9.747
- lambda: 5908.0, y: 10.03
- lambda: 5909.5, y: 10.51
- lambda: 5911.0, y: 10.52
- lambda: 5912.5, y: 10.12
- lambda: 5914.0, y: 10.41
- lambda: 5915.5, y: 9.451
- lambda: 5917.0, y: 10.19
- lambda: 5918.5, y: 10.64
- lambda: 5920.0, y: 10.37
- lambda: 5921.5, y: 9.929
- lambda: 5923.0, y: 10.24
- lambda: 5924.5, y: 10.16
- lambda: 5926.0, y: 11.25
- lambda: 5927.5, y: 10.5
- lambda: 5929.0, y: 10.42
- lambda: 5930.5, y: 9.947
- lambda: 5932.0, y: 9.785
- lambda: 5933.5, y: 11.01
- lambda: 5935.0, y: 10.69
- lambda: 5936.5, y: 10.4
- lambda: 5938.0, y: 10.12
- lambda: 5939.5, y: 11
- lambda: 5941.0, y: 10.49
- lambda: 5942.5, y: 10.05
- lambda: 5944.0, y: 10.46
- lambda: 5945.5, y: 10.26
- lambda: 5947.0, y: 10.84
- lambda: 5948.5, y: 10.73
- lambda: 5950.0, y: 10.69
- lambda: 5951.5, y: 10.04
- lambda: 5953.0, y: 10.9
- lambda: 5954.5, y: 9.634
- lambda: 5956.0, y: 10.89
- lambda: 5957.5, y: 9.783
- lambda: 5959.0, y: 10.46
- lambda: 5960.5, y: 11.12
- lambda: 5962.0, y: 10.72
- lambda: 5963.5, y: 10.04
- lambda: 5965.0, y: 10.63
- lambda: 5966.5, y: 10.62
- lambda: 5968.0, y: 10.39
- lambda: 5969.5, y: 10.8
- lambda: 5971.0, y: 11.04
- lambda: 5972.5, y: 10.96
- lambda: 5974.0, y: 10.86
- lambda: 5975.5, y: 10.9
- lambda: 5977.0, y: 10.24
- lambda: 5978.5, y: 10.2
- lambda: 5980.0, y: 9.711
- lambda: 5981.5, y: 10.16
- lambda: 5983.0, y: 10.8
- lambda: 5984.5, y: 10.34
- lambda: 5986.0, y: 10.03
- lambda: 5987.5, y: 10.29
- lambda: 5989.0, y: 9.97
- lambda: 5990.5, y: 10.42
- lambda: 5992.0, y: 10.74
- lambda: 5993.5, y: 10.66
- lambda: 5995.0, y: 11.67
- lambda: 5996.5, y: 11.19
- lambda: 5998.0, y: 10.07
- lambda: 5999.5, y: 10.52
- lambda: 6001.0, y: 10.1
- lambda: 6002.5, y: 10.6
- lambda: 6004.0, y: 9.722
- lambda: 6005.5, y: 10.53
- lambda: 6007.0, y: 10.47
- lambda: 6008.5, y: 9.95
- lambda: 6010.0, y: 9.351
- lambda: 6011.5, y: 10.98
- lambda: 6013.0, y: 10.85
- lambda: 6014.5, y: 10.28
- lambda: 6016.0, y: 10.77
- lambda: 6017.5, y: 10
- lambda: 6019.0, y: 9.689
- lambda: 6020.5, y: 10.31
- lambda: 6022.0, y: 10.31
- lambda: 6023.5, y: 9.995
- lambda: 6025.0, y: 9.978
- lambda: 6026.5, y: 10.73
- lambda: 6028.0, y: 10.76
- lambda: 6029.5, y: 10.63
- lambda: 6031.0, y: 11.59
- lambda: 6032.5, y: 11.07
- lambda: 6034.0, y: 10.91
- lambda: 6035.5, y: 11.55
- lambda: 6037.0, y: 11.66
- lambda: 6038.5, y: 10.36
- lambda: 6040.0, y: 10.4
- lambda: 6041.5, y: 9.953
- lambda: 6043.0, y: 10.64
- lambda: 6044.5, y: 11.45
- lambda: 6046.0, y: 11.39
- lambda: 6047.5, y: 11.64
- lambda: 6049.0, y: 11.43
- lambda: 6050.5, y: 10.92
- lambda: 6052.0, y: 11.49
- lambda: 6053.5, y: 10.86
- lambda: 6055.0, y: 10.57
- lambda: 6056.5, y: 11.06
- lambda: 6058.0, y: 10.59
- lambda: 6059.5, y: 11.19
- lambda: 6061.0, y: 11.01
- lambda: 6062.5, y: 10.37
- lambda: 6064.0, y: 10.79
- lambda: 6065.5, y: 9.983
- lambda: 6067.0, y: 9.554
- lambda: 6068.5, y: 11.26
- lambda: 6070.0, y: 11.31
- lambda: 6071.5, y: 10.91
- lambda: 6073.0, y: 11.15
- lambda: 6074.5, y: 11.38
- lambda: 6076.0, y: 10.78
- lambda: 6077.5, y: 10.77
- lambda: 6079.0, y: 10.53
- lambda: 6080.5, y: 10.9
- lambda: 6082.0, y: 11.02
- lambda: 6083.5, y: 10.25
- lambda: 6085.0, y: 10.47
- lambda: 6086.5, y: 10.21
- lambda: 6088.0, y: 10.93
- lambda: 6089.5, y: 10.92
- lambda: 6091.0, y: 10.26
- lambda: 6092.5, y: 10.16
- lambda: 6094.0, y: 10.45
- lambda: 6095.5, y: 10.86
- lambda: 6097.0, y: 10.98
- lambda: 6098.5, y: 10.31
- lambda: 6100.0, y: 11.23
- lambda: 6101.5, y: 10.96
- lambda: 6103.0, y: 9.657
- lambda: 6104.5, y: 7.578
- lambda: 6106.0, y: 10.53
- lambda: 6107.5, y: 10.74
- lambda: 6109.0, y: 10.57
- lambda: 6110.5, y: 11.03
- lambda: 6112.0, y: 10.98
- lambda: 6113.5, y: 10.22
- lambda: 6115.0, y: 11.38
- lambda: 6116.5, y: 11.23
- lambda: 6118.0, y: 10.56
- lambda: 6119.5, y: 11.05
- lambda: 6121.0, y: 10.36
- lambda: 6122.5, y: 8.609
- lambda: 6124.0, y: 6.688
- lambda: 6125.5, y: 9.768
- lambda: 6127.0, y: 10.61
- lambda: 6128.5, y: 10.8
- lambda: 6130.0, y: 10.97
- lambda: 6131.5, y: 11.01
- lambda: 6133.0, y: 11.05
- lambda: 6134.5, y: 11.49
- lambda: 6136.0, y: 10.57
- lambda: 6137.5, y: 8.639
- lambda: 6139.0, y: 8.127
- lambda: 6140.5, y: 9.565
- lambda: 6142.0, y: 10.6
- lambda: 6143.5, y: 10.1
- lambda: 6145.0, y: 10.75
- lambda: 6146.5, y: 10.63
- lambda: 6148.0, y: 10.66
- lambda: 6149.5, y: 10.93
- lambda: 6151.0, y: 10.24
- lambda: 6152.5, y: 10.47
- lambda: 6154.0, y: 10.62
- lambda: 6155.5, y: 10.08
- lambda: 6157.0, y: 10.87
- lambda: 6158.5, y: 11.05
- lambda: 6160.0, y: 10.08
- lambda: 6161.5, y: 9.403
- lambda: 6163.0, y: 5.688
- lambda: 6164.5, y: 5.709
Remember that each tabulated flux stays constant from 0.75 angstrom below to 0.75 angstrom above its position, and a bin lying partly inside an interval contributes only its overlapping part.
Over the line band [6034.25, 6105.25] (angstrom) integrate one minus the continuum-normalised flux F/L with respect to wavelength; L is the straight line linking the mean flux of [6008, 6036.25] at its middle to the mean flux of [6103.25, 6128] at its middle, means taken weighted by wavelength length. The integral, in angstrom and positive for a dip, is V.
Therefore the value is -2.8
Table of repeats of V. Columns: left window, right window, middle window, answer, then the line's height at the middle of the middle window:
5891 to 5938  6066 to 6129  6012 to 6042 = -2.2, 9.87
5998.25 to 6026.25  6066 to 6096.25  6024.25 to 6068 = -1.6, 10.5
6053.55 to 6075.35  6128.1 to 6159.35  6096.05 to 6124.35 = 0.8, 10.6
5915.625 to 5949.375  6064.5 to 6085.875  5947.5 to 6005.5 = 0.1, 10.5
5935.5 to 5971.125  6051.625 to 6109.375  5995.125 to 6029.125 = 0.7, 10.6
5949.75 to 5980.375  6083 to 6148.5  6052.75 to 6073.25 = -0.7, 10.4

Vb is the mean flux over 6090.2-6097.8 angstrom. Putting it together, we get 10.5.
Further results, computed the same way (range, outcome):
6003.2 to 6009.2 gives 10.2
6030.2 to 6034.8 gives 11.2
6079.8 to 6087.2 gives 10.6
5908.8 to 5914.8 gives 10.4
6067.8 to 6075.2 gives 11.2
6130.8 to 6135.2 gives 11.2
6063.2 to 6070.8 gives 10.6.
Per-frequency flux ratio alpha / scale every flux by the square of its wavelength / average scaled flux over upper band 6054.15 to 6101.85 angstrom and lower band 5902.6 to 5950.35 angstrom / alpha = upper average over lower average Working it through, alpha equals 1.1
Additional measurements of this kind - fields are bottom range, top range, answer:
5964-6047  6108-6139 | 1.02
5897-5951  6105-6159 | 1.12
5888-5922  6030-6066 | 1.46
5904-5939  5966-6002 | 1.05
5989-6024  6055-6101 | 1.06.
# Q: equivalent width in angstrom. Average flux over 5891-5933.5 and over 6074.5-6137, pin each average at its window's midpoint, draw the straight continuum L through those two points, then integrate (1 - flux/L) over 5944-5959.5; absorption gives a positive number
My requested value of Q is -2.3 angstrom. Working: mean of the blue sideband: 8.74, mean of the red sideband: 10.5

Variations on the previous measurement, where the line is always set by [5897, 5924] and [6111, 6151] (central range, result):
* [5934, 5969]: -3.9 angstrom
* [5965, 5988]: -2.3 angstrom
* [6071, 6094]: -1.5 angstrom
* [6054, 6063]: -0.8 angstrom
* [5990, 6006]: -1.5 angstrom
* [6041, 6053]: -1.5 angstrom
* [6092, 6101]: -0.5 angstrom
